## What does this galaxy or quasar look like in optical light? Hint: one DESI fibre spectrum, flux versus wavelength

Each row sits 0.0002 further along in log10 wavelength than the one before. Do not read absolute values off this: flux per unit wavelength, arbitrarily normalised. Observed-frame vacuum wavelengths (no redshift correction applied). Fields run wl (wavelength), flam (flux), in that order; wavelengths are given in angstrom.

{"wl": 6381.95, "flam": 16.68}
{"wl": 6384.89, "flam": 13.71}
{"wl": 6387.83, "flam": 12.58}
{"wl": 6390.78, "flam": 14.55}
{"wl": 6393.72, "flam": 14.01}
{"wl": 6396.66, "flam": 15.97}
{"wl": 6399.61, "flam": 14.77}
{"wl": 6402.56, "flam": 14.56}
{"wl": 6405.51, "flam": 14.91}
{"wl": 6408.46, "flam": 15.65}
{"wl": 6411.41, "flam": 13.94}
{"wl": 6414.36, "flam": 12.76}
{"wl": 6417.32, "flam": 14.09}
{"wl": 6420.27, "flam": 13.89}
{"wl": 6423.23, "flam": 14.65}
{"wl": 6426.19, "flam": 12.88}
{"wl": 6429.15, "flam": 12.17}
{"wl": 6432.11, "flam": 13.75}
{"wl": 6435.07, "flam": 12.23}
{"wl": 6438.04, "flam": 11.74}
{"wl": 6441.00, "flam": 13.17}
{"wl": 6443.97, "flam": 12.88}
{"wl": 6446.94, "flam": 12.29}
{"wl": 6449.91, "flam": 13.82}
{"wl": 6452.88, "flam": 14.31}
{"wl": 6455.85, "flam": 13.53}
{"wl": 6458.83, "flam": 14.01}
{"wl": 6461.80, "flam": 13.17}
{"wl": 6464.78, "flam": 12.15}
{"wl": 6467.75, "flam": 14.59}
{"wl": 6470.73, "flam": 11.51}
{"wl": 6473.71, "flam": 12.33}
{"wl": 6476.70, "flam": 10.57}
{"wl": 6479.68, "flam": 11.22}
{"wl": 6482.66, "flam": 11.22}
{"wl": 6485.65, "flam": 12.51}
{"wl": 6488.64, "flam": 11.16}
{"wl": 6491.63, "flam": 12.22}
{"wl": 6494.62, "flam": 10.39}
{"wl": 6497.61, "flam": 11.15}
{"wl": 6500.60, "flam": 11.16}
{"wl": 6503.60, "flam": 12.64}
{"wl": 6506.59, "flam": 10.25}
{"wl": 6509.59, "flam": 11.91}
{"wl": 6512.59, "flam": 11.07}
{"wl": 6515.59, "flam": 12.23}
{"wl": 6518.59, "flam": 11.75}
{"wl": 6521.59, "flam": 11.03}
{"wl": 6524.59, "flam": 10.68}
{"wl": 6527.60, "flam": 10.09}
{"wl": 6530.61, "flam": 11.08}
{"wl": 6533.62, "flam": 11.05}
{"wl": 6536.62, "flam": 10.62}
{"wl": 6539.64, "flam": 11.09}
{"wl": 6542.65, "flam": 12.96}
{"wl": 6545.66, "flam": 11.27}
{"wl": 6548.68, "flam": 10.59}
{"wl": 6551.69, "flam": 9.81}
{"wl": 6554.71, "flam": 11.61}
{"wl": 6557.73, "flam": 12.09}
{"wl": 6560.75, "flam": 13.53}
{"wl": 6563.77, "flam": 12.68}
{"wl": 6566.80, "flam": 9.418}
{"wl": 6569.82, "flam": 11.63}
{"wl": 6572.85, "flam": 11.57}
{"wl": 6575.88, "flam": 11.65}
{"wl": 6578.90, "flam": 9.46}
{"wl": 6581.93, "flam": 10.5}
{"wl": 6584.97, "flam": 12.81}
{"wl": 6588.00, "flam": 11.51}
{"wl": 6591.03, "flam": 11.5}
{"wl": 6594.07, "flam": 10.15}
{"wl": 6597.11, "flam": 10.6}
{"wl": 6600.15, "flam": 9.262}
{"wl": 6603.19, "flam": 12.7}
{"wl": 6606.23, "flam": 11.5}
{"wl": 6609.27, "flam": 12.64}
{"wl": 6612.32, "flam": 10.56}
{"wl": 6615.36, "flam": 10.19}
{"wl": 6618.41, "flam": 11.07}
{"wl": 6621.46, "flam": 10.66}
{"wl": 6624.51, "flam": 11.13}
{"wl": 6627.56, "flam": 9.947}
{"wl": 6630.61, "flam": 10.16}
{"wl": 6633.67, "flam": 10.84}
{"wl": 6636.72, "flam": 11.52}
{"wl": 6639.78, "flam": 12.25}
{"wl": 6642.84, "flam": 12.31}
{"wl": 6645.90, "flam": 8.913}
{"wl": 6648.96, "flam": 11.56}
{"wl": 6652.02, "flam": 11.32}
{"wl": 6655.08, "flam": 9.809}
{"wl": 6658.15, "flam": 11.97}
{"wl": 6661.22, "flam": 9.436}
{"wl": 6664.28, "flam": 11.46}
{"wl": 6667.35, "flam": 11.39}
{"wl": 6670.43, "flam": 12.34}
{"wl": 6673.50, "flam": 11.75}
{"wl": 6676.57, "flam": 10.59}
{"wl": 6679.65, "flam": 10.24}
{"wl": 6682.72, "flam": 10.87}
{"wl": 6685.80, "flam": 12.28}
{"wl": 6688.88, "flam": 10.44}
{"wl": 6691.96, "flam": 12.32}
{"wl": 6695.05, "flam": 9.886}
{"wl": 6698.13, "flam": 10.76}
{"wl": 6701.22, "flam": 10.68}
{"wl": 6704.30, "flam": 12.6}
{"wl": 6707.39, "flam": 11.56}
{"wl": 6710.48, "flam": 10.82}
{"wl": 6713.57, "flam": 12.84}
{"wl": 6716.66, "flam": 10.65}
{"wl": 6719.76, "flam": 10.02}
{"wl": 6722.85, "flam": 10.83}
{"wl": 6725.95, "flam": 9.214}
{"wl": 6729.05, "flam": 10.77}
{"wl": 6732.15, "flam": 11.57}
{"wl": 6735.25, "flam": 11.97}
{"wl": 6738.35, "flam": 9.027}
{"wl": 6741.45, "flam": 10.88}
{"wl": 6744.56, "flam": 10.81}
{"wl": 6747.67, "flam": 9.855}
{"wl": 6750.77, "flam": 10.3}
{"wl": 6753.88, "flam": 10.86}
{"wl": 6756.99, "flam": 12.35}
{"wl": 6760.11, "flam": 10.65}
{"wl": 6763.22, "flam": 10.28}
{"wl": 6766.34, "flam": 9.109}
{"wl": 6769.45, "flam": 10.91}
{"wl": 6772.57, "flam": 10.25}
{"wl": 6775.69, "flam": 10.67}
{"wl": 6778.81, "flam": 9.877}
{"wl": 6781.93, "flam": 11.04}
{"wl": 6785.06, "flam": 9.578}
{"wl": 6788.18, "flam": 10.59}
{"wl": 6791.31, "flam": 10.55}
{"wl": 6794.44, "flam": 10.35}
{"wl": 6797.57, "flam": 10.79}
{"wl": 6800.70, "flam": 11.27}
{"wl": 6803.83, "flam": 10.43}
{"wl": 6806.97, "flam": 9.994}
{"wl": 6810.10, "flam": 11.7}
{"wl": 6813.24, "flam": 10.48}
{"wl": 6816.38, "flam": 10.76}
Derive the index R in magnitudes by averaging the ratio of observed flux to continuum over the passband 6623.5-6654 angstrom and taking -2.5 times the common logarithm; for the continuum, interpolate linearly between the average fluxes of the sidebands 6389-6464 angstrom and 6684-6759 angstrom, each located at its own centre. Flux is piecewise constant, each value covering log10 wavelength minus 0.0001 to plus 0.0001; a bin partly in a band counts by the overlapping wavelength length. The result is 0.07 mag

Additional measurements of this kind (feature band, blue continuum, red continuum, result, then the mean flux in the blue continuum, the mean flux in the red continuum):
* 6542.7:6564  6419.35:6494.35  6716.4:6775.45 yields 0.025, 12.7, 10.5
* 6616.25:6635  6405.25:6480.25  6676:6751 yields 0.099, 13.2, 10.9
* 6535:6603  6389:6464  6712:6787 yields 0.103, 13.7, 10.6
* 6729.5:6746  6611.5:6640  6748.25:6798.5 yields -0.029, 10.8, 10.5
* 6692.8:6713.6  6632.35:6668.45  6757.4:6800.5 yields -0.042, 11.1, 10.4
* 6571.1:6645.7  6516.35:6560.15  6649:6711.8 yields 0.010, 11.2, 11.1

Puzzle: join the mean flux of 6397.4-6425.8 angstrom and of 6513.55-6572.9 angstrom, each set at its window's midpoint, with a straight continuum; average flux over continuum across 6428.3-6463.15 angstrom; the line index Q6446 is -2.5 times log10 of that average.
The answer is 0.04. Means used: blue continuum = 14.3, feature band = 13.1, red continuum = 11.3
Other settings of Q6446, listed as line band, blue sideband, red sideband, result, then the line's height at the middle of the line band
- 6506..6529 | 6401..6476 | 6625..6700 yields 0.13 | 12.5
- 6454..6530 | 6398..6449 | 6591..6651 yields 0.08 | 12.7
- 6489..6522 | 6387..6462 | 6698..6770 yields 0.13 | 13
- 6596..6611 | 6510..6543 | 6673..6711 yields -0.02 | 11.2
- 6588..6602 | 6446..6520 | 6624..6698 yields 0.09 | 11.4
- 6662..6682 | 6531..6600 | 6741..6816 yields -0.03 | 10.9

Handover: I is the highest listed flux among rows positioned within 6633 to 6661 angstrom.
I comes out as 12.31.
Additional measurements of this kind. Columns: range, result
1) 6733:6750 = 11.97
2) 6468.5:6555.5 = 12.96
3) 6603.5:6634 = 12.64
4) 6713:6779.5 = 12.84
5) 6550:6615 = 13.53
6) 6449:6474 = 14.59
